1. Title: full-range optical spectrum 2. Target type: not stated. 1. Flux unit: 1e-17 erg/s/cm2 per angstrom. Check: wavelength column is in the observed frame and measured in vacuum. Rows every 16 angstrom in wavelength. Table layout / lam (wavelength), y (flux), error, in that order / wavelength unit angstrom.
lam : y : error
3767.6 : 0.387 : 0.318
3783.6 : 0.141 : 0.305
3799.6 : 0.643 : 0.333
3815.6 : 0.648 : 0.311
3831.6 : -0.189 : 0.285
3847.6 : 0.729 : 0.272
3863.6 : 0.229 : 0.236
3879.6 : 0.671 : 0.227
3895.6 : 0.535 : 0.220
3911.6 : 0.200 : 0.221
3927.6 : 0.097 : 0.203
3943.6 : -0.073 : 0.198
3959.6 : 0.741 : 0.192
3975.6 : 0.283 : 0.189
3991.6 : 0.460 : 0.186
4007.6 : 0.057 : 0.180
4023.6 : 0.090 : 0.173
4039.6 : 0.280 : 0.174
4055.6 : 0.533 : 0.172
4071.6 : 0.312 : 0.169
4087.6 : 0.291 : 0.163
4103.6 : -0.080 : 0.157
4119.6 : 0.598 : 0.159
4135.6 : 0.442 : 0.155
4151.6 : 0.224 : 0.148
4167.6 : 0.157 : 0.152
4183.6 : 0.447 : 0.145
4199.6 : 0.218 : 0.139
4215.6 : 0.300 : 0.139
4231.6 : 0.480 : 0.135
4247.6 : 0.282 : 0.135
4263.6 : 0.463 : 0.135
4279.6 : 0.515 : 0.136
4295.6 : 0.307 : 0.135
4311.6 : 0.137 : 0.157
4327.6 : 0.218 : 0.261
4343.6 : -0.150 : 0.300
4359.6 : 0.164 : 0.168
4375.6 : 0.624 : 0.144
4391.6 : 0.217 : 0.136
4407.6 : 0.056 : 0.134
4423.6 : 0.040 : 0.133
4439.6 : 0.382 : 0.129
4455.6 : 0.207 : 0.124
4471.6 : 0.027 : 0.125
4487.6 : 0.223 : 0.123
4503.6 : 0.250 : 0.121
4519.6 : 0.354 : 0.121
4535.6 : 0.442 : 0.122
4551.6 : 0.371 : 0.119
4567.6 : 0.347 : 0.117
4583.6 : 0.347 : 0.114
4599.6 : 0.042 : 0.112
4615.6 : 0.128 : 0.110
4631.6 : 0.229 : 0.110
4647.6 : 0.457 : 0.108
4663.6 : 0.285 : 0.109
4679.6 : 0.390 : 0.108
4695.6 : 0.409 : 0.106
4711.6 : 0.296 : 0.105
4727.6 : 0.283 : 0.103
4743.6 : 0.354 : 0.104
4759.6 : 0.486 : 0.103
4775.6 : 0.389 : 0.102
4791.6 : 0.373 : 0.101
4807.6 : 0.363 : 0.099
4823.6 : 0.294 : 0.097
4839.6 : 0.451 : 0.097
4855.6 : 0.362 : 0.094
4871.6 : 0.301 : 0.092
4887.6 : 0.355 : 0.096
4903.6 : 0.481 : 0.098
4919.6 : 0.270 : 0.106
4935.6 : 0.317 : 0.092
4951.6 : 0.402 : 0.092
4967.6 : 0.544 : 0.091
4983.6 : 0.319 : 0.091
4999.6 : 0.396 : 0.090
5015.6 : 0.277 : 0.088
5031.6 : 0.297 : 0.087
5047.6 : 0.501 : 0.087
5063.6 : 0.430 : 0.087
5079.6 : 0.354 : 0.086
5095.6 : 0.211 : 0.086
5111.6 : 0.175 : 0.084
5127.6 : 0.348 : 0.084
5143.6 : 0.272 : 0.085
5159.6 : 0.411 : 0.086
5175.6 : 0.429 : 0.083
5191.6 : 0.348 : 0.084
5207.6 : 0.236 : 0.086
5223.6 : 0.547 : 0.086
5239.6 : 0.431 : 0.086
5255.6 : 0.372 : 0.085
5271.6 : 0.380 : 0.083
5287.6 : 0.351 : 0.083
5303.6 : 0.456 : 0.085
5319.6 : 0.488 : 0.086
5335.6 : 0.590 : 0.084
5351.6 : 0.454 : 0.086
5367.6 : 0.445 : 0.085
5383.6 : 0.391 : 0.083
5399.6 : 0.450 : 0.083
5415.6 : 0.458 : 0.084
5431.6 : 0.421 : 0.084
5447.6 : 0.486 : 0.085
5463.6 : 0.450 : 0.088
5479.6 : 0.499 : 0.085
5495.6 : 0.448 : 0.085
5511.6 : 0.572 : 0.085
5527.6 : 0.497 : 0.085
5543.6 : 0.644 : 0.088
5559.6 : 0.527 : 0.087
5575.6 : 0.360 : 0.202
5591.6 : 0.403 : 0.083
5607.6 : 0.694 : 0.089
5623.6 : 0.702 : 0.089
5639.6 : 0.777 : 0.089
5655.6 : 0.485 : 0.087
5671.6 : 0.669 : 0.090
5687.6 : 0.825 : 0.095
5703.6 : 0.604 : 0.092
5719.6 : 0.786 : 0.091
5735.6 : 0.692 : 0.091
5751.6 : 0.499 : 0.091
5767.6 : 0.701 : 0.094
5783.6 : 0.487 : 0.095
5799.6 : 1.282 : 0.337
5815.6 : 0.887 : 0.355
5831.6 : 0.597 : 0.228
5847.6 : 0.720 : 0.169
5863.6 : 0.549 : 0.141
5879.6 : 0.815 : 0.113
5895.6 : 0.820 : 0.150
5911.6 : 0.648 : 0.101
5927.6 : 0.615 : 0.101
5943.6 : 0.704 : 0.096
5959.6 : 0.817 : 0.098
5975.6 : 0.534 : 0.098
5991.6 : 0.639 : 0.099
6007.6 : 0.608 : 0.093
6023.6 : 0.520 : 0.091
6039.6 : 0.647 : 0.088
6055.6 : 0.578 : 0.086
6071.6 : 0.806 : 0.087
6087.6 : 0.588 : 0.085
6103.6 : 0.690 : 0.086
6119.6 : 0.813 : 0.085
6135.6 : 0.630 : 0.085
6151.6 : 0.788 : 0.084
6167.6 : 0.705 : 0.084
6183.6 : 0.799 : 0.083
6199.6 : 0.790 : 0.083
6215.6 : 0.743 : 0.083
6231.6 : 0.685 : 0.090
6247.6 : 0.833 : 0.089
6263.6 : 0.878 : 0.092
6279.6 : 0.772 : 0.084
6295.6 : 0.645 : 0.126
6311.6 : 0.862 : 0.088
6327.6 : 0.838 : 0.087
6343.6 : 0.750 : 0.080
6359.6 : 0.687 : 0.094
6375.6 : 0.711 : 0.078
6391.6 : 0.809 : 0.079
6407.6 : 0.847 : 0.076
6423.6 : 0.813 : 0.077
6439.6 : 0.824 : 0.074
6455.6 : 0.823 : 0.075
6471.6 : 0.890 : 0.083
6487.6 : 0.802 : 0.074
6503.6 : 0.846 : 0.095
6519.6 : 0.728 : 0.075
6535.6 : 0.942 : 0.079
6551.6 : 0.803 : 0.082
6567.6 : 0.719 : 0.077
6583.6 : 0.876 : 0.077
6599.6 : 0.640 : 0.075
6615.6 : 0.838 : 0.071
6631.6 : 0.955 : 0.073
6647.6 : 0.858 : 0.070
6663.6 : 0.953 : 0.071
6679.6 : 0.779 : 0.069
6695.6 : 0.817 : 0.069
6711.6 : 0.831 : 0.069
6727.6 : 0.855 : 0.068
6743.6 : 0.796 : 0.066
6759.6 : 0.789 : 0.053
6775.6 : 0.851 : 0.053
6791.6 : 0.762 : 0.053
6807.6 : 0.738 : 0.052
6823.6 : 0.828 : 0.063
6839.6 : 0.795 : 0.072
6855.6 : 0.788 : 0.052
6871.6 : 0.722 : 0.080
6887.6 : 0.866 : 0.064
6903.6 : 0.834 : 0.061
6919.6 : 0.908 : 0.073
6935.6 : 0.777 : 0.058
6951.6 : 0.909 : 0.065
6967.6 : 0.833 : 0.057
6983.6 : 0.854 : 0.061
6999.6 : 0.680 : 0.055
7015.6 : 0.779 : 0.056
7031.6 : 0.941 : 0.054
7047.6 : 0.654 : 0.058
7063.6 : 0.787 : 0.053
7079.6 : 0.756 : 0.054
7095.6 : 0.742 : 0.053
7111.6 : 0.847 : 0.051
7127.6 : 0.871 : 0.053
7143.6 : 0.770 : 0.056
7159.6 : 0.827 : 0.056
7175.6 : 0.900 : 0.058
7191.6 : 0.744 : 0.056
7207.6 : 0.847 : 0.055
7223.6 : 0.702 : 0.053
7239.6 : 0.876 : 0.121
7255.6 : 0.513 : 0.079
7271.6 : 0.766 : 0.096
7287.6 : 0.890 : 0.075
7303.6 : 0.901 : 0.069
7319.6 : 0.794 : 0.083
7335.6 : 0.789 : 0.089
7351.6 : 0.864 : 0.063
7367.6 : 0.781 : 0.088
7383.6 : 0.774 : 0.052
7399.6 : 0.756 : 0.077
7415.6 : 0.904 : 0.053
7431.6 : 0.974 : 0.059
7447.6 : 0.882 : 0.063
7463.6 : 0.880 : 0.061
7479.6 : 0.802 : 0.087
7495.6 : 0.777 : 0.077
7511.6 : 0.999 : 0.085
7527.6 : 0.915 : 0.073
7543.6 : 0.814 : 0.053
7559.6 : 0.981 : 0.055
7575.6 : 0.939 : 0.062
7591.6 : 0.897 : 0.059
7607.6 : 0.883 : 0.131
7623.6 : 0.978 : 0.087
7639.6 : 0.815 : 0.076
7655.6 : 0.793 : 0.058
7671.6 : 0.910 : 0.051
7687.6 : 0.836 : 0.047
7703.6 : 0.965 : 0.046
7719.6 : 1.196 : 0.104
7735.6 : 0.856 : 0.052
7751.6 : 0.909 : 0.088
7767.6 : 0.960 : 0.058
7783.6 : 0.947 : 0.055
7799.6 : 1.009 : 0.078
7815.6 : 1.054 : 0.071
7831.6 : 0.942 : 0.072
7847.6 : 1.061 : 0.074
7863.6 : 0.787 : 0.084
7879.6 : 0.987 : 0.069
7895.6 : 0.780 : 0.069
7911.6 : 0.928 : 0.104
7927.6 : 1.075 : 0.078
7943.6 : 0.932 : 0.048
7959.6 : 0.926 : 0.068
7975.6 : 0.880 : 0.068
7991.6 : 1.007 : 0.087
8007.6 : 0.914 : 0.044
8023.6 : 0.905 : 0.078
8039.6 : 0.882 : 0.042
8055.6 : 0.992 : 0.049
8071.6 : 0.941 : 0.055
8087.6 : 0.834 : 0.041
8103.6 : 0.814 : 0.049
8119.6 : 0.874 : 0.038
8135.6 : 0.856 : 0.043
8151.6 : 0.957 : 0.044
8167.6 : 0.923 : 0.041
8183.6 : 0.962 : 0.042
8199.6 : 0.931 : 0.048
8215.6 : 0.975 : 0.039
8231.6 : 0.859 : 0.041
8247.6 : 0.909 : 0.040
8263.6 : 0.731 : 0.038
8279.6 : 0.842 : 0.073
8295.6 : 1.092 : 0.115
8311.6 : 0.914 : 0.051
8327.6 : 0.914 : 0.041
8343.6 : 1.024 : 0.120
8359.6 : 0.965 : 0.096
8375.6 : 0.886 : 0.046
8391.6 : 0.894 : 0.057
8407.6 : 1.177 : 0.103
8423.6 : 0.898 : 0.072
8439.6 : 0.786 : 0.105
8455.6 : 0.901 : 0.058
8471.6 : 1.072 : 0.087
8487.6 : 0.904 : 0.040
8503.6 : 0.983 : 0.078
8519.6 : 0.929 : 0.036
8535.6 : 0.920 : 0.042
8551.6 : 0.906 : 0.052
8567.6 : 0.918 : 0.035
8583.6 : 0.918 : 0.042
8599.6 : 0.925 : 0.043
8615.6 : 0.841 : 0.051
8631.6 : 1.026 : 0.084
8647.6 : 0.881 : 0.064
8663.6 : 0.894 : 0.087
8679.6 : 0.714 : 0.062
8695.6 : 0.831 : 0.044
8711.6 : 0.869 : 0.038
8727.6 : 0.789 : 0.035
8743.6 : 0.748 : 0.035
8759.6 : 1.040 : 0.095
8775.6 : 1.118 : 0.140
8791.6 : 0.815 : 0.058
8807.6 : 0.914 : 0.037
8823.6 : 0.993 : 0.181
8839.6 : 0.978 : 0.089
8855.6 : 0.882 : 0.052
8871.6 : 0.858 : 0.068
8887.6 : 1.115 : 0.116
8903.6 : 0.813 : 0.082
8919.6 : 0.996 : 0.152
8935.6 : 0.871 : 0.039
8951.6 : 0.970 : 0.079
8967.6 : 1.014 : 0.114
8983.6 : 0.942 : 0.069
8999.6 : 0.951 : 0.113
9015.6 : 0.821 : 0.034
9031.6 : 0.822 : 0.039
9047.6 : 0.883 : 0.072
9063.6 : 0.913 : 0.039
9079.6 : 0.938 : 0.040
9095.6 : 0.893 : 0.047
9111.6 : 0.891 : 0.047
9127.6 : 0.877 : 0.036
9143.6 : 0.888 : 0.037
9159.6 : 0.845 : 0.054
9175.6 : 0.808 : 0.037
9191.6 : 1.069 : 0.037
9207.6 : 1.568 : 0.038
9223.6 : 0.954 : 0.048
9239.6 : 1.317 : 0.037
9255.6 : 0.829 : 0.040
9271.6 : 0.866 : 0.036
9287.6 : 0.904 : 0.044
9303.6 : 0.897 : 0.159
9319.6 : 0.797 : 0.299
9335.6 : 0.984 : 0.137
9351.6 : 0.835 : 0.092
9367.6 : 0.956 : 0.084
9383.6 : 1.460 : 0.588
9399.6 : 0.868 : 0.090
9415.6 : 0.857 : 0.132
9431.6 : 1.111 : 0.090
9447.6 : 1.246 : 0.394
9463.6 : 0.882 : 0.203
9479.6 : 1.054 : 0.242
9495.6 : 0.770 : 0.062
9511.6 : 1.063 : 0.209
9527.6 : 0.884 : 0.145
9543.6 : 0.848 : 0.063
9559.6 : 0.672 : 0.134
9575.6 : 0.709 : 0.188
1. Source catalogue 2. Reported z 0.40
